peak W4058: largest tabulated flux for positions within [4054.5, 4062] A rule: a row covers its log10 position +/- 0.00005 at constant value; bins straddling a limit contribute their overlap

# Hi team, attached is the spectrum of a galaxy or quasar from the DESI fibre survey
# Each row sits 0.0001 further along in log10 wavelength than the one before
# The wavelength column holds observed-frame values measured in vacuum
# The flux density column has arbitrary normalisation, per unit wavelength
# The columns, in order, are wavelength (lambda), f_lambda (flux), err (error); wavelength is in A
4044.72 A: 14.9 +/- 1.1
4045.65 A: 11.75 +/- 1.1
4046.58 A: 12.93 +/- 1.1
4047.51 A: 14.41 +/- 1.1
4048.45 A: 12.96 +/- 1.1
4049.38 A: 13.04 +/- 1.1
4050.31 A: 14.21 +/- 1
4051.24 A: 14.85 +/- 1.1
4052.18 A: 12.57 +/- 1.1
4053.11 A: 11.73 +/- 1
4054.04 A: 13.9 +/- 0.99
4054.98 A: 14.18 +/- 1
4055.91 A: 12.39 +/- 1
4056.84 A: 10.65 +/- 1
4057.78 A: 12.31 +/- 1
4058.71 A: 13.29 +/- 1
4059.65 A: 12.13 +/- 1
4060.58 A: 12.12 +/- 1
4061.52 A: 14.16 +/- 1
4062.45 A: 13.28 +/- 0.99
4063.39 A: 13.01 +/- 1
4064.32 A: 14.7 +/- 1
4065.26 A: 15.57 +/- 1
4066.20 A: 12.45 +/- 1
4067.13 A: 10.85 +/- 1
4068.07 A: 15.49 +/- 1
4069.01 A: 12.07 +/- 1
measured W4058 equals 14.18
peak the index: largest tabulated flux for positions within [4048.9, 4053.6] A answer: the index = 14.85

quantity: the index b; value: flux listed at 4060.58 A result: 12.12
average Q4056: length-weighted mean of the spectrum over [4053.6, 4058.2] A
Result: 12.7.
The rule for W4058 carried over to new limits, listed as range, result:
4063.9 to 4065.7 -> 15.57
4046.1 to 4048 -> 14.41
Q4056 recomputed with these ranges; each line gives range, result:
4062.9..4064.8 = 13.8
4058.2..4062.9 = 13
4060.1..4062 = 13.2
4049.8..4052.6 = 13.9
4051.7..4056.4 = 12.9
